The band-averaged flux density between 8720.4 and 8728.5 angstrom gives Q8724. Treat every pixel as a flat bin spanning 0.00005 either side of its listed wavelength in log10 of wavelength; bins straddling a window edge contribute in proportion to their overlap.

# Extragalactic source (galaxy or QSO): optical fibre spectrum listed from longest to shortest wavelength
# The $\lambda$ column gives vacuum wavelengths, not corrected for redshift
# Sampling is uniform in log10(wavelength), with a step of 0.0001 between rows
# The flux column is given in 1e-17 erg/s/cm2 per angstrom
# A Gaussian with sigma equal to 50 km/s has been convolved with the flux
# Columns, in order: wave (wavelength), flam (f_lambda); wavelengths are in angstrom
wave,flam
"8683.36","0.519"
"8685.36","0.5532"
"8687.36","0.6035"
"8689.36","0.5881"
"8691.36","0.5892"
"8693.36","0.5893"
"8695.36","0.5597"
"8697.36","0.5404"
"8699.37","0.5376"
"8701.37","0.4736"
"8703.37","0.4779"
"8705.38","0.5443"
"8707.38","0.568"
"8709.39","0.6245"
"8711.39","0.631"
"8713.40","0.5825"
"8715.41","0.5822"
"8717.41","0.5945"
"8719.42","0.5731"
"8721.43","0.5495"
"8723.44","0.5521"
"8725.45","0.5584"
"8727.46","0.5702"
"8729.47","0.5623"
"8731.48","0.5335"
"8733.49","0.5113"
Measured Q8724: 0.557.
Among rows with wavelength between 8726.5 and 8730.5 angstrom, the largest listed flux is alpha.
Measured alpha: 0.5702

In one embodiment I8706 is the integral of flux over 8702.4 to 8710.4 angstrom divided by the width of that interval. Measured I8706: 0.554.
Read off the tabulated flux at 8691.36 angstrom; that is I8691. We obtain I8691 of 0.5892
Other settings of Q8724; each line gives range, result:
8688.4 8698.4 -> 0.573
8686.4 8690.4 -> 0.596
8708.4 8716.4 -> 0.605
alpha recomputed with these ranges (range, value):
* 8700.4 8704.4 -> 0.4779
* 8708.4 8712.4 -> 0.631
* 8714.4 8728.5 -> 0.5945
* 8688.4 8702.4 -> 0.5893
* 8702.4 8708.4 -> 0.568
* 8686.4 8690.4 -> 0.6035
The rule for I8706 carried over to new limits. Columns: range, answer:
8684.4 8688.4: 0.579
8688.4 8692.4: 0.589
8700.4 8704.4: 0.476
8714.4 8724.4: 0.57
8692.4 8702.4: 0.54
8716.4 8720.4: 0.585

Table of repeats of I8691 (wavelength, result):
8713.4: 0.5825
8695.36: 0.5597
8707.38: 0.568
